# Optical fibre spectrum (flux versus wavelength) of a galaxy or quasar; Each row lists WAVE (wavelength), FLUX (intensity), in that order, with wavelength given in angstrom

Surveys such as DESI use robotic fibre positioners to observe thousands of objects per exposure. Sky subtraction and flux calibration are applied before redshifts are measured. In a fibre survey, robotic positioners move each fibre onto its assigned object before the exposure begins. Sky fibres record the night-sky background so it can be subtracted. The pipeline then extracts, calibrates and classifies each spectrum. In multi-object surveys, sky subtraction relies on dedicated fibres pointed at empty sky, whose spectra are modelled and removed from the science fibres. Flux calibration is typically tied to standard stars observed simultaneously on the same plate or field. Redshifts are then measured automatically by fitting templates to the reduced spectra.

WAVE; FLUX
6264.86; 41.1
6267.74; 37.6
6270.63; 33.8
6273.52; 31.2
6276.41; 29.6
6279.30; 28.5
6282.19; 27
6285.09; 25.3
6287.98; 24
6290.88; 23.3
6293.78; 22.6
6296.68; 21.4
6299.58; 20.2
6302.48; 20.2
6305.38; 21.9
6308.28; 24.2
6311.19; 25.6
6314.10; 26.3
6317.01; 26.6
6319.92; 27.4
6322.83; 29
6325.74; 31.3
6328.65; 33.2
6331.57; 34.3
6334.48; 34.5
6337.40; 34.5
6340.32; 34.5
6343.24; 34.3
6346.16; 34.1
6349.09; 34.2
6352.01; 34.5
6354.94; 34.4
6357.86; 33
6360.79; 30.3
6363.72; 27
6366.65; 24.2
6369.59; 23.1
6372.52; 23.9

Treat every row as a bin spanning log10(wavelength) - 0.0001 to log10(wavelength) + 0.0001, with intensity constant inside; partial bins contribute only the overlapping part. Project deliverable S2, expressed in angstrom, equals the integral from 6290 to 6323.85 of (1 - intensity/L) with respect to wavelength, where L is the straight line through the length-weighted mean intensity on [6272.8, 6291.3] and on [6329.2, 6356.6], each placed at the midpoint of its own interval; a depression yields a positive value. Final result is 6.82 angstrom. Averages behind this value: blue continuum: 27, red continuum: 34.3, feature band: 24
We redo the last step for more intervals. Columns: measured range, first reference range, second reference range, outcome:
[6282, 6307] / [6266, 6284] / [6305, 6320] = 5.0 angstrom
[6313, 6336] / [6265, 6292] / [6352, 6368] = -0.3 angstrom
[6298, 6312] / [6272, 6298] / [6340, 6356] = 3.1 angstrom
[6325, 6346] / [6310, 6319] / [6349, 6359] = -2.4 angstrom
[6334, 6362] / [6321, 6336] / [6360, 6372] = -4.8 angstrom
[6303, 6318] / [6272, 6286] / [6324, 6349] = 3.3 angstrom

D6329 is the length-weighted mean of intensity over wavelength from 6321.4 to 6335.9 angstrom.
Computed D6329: 32.5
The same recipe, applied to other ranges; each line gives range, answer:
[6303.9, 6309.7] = 23.1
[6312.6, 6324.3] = 27.3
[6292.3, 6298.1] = 22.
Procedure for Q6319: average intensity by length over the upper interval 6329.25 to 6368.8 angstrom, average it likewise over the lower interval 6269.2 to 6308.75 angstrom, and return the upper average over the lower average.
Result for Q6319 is 1.29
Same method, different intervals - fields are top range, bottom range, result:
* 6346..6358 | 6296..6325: 1.39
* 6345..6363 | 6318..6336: 1.05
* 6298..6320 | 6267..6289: 0.81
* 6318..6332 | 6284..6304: 1.37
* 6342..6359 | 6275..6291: 1.29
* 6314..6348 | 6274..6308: 1.32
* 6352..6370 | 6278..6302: 1.24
